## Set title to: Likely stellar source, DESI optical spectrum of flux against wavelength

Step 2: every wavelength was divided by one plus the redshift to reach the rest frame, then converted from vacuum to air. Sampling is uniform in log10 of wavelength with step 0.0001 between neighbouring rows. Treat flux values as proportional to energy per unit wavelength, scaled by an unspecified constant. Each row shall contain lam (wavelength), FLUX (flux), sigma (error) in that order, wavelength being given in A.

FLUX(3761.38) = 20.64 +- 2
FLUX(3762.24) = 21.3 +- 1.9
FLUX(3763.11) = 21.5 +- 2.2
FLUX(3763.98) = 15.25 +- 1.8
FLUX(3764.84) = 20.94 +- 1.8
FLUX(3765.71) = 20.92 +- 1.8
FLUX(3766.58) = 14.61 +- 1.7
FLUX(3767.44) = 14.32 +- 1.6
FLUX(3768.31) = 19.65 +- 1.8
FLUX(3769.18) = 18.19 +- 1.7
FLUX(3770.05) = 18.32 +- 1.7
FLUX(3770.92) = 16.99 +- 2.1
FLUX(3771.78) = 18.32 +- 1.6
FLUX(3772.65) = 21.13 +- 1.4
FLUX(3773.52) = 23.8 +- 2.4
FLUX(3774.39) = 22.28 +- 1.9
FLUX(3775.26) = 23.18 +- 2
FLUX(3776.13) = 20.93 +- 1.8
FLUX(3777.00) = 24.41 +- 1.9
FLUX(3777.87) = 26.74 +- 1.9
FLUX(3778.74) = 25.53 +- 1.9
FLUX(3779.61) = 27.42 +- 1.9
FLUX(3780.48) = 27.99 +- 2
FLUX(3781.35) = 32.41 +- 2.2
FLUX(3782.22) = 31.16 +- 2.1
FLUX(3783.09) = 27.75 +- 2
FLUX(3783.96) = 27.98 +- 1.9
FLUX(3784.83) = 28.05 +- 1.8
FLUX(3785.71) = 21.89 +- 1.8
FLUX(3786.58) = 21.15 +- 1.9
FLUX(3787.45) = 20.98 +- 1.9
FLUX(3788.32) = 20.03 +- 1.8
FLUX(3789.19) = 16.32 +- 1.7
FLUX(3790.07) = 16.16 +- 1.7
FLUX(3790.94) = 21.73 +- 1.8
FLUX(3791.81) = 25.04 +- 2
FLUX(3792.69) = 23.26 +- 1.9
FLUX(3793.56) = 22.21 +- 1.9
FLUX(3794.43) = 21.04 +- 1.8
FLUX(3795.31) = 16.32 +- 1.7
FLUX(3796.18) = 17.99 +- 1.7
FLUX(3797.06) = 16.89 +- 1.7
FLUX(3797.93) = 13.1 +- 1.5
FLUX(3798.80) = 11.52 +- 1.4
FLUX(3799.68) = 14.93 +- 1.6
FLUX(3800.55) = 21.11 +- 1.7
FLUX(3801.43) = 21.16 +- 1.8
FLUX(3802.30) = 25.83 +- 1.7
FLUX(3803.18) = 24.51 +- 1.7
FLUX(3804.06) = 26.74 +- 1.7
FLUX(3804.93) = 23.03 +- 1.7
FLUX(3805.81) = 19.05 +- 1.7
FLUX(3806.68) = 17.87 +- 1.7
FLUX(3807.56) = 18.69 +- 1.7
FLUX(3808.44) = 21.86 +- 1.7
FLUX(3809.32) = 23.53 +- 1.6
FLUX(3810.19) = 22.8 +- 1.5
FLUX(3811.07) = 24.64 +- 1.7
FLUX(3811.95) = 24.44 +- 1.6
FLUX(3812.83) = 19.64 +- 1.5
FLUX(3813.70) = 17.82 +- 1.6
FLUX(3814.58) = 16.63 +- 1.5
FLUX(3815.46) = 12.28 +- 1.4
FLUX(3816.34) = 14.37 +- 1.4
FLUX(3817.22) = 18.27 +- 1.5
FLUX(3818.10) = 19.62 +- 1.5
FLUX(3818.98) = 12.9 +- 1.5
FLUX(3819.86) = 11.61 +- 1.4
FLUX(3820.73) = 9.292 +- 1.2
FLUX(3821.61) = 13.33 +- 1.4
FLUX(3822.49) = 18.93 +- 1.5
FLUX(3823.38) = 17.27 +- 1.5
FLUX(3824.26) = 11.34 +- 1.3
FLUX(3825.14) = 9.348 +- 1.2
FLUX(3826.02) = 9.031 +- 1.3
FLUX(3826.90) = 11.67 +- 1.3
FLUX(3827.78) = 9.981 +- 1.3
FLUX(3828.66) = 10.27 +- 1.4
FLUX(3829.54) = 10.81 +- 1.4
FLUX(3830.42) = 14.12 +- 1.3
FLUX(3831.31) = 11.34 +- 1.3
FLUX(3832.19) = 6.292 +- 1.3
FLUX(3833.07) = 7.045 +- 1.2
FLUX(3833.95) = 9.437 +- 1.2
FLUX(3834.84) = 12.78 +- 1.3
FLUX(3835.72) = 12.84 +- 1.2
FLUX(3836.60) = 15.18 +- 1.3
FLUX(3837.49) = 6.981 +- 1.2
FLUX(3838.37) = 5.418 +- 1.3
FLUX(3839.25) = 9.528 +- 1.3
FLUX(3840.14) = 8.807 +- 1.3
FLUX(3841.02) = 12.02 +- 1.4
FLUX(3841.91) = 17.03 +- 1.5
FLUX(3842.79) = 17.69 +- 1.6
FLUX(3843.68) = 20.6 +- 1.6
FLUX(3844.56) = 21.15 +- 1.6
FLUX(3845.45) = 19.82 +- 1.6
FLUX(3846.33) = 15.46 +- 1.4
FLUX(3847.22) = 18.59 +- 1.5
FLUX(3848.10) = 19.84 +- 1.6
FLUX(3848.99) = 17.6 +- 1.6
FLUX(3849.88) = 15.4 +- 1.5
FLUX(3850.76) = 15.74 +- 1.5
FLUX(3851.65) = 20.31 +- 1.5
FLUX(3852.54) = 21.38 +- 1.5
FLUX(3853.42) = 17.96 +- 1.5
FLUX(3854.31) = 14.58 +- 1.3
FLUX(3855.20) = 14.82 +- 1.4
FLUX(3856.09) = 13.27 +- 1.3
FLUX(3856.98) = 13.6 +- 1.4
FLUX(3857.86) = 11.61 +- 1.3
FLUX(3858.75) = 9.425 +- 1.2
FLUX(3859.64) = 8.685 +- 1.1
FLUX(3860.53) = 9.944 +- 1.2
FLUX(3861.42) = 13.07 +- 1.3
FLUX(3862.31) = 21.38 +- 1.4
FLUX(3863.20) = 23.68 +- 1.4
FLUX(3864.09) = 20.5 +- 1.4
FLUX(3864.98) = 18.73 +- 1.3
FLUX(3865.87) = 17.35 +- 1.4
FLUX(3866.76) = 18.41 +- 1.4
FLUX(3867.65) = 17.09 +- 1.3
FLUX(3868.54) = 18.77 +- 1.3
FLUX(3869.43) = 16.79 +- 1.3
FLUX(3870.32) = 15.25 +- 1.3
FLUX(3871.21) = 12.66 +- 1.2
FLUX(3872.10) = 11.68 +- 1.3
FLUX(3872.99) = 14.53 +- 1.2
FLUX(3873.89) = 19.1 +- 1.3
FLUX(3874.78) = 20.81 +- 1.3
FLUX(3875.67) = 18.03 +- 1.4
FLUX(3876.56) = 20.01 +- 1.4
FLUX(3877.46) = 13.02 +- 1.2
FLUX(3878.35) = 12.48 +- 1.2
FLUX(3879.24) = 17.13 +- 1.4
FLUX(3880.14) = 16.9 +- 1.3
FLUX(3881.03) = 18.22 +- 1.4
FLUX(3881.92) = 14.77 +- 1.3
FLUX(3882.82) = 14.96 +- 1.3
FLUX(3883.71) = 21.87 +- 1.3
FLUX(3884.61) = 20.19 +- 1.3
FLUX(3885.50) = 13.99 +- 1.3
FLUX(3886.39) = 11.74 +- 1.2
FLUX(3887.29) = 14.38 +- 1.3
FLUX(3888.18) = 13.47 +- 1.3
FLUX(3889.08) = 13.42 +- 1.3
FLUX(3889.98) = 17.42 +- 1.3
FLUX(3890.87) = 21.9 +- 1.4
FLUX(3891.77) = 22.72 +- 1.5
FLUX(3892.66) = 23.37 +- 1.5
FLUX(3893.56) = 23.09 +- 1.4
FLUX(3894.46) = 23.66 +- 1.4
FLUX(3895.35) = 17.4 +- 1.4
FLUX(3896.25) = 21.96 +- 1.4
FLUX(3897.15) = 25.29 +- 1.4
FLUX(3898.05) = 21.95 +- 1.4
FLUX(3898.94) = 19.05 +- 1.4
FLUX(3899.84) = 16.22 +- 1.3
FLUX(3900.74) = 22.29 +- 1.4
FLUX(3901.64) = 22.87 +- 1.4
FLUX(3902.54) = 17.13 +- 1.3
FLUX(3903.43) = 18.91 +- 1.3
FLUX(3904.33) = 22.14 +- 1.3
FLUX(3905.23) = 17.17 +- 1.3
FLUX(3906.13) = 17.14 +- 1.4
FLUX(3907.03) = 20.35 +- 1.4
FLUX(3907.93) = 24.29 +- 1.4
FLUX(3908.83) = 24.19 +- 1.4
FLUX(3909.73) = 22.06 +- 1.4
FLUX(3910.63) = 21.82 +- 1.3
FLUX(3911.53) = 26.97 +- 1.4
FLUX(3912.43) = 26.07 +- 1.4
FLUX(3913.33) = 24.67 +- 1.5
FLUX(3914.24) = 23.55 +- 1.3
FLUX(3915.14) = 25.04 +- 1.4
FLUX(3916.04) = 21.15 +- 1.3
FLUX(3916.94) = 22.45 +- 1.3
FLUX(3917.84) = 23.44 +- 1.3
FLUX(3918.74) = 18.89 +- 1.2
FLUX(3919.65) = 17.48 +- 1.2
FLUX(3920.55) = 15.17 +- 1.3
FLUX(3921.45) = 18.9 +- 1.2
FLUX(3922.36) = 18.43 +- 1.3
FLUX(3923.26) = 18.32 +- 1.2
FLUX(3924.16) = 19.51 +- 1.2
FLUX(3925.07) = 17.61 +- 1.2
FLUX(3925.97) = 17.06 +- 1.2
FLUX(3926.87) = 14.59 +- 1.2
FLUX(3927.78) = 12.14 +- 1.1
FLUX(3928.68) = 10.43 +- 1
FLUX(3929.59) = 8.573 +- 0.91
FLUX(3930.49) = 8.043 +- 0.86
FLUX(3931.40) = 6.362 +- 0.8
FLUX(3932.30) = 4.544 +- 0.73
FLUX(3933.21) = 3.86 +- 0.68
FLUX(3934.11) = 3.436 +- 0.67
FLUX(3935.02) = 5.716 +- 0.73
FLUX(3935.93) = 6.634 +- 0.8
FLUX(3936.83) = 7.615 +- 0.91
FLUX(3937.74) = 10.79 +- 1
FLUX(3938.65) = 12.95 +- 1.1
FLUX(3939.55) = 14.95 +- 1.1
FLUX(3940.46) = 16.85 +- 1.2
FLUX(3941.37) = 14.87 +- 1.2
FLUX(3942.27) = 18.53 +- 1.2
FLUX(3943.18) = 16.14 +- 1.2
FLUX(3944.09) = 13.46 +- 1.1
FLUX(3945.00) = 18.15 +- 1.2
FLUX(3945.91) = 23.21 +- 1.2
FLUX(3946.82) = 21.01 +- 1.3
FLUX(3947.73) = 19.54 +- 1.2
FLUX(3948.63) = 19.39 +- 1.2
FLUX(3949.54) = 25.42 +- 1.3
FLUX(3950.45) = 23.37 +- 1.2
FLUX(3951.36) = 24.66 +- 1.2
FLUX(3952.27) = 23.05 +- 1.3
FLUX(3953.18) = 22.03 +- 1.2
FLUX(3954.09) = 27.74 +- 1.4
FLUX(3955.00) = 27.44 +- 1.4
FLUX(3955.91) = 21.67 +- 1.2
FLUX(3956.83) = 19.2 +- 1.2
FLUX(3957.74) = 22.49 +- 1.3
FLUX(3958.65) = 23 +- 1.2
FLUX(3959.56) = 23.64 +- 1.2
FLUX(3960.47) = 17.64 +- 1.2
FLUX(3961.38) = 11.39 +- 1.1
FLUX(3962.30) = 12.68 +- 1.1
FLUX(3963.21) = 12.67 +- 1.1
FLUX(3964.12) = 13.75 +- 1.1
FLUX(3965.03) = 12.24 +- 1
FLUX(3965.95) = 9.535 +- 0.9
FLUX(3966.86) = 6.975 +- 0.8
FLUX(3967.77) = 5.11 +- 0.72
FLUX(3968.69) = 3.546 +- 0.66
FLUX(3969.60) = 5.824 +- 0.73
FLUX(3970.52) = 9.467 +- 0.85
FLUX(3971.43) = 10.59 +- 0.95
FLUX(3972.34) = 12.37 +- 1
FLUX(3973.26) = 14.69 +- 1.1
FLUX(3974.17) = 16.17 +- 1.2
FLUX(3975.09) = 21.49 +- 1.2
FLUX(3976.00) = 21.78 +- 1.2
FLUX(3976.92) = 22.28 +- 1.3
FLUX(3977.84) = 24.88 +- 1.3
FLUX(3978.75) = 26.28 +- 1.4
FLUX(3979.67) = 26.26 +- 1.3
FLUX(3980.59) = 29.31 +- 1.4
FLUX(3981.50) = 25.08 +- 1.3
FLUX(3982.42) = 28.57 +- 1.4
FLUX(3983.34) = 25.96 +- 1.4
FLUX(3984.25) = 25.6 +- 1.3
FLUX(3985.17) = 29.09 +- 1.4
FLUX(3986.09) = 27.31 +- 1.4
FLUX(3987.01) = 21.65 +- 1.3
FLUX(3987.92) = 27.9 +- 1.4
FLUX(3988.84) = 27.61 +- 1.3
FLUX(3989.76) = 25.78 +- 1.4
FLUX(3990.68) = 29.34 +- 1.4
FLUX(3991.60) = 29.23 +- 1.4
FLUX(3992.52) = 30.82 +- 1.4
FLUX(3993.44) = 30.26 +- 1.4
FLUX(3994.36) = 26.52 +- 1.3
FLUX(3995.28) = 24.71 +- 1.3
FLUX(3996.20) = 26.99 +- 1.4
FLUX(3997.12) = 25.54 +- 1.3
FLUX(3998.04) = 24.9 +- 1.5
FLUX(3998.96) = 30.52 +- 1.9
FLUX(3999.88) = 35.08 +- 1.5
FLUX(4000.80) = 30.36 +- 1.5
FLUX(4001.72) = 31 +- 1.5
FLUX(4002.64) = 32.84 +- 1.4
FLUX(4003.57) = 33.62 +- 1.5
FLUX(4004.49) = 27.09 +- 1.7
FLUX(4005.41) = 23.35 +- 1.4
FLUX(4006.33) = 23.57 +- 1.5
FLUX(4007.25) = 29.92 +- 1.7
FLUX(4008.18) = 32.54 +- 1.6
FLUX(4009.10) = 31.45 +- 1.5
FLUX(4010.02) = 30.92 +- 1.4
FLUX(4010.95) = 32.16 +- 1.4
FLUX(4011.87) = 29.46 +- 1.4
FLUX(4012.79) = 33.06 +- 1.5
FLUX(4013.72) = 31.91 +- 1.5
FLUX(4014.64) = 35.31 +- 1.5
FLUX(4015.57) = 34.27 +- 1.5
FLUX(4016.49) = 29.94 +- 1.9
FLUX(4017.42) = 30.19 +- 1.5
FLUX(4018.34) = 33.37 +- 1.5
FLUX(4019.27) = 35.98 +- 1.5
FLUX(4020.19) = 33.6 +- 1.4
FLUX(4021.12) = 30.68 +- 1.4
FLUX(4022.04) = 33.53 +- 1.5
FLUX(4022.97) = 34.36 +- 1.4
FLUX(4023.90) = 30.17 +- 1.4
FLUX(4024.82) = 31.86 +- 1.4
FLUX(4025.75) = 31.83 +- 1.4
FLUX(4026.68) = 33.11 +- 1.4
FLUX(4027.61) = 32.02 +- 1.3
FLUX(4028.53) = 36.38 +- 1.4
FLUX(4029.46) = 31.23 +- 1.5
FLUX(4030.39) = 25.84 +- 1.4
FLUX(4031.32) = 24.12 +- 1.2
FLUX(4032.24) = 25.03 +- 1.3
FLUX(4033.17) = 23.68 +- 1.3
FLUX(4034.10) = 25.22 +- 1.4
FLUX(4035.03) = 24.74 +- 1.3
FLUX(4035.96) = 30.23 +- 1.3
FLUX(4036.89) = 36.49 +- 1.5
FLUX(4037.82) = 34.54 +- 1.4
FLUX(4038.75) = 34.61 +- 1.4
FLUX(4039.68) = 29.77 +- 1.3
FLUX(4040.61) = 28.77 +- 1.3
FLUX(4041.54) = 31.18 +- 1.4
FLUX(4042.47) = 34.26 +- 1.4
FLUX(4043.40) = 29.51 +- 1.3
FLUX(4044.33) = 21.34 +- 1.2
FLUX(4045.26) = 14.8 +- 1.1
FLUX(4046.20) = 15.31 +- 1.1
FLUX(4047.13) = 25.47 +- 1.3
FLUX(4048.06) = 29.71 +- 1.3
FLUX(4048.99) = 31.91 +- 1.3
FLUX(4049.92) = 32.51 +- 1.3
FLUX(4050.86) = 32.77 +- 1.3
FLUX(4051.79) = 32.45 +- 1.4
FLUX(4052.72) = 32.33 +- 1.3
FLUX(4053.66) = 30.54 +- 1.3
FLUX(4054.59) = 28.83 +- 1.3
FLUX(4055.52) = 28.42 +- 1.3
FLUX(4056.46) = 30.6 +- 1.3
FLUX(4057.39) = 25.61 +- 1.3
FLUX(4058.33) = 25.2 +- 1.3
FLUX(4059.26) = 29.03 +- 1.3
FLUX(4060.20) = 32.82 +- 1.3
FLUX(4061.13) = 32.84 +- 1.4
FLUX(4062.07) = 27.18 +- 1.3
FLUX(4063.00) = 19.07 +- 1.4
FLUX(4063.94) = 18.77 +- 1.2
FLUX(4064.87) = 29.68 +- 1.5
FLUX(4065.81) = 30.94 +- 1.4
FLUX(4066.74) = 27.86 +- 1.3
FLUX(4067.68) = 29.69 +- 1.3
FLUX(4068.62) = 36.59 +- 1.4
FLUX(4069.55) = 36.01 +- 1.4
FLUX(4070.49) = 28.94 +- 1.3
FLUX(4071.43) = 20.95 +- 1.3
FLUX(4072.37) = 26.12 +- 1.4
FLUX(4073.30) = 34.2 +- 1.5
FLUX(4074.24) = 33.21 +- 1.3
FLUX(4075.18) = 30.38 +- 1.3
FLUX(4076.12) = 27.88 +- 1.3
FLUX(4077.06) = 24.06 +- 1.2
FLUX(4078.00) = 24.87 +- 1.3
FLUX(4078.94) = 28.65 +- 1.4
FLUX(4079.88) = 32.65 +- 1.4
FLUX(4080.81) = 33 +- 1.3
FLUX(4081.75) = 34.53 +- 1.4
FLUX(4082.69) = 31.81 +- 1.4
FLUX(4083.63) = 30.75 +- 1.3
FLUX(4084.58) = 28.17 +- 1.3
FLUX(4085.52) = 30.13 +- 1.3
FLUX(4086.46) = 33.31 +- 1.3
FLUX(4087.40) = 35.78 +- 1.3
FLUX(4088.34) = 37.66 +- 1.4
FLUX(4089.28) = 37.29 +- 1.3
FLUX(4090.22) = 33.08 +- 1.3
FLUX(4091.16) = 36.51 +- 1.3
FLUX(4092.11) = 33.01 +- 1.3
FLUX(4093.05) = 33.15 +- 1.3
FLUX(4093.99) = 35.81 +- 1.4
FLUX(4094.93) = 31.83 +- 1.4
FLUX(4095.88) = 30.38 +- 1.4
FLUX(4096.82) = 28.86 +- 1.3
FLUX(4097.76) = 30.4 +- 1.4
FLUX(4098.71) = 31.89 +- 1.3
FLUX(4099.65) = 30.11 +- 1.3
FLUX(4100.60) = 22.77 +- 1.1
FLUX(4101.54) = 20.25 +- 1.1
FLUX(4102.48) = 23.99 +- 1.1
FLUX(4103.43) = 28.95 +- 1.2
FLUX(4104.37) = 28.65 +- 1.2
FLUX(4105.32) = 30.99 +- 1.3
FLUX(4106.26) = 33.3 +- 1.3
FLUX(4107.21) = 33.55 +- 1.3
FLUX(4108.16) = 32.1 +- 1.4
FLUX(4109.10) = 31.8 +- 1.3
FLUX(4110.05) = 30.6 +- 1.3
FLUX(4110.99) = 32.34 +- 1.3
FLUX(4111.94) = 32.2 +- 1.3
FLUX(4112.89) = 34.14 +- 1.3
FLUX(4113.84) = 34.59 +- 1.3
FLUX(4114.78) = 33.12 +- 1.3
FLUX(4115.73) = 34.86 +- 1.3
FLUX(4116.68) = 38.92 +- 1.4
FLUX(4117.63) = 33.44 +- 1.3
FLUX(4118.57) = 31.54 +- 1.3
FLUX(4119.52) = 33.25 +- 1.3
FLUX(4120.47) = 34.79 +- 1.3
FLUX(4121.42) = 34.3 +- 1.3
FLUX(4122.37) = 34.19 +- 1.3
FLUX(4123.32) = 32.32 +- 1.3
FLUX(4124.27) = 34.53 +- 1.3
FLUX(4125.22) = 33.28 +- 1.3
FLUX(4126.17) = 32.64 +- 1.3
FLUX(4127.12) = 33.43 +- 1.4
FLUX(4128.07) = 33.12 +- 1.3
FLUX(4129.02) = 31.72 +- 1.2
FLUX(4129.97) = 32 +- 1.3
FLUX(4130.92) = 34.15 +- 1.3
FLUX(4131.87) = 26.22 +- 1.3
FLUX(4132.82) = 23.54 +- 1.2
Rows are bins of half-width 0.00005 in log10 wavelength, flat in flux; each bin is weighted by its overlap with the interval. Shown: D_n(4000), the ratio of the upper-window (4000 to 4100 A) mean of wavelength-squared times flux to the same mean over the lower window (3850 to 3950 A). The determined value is 1.91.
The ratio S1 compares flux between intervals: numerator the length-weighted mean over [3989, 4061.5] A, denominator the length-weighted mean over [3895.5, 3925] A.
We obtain 1.4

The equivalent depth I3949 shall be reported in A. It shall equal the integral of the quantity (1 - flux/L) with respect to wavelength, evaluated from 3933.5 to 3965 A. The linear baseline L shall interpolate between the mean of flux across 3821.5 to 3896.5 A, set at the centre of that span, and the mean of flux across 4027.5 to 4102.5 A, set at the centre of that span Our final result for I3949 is 6.3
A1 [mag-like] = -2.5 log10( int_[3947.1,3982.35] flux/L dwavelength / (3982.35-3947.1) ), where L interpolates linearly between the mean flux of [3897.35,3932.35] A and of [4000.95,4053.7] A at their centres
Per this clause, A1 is 0.28 mag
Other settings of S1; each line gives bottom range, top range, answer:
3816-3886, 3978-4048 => 1.96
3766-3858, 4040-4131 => 1.71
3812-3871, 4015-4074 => 2.02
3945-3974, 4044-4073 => 1.65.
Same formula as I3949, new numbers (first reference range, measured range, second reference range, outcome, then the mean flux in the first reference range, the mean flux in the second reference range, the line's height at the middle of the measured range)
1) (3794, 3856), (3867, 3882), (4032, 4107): 1.9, 16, 29.6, 18.7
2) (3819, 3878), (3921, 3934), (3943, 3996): 4.2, 14.5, 20.7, 18.6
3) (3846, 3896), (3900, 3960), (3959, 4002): 3.5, 16.8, 21.5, 19.3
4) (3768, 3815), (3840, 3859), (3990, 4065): 5.8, 21.7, 29.5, 23.6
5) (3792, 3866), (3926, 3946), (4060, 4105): 9.7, 16.1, 30.1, 22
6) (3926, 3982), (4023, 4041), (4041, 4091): -3.4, 15.9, 29.5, 25.4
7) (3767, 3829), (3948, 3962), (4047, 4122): 2.0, 19.7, 30.8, 25.8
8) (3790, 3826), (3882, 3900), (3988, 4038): 3.3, 18.4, 30.1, 23.1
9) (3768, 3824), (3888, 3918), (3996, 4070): 4.1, 20.6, 29.8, 24.7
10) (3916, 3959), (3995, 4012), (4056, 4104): -4.9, 16.6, 29.9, 22.8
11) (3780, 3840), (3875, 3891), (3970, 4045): 3.9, 17.5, 28.2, 21.5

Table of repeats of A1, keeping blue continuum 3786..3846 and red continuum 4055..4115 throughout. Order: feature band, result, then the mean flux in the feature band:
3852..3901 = 0.142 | 17.2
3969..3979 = 0.435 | 16.5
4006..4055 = -0.102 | 30.2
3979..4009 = -0.099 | 28.1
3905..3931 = 0.133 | 19.1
